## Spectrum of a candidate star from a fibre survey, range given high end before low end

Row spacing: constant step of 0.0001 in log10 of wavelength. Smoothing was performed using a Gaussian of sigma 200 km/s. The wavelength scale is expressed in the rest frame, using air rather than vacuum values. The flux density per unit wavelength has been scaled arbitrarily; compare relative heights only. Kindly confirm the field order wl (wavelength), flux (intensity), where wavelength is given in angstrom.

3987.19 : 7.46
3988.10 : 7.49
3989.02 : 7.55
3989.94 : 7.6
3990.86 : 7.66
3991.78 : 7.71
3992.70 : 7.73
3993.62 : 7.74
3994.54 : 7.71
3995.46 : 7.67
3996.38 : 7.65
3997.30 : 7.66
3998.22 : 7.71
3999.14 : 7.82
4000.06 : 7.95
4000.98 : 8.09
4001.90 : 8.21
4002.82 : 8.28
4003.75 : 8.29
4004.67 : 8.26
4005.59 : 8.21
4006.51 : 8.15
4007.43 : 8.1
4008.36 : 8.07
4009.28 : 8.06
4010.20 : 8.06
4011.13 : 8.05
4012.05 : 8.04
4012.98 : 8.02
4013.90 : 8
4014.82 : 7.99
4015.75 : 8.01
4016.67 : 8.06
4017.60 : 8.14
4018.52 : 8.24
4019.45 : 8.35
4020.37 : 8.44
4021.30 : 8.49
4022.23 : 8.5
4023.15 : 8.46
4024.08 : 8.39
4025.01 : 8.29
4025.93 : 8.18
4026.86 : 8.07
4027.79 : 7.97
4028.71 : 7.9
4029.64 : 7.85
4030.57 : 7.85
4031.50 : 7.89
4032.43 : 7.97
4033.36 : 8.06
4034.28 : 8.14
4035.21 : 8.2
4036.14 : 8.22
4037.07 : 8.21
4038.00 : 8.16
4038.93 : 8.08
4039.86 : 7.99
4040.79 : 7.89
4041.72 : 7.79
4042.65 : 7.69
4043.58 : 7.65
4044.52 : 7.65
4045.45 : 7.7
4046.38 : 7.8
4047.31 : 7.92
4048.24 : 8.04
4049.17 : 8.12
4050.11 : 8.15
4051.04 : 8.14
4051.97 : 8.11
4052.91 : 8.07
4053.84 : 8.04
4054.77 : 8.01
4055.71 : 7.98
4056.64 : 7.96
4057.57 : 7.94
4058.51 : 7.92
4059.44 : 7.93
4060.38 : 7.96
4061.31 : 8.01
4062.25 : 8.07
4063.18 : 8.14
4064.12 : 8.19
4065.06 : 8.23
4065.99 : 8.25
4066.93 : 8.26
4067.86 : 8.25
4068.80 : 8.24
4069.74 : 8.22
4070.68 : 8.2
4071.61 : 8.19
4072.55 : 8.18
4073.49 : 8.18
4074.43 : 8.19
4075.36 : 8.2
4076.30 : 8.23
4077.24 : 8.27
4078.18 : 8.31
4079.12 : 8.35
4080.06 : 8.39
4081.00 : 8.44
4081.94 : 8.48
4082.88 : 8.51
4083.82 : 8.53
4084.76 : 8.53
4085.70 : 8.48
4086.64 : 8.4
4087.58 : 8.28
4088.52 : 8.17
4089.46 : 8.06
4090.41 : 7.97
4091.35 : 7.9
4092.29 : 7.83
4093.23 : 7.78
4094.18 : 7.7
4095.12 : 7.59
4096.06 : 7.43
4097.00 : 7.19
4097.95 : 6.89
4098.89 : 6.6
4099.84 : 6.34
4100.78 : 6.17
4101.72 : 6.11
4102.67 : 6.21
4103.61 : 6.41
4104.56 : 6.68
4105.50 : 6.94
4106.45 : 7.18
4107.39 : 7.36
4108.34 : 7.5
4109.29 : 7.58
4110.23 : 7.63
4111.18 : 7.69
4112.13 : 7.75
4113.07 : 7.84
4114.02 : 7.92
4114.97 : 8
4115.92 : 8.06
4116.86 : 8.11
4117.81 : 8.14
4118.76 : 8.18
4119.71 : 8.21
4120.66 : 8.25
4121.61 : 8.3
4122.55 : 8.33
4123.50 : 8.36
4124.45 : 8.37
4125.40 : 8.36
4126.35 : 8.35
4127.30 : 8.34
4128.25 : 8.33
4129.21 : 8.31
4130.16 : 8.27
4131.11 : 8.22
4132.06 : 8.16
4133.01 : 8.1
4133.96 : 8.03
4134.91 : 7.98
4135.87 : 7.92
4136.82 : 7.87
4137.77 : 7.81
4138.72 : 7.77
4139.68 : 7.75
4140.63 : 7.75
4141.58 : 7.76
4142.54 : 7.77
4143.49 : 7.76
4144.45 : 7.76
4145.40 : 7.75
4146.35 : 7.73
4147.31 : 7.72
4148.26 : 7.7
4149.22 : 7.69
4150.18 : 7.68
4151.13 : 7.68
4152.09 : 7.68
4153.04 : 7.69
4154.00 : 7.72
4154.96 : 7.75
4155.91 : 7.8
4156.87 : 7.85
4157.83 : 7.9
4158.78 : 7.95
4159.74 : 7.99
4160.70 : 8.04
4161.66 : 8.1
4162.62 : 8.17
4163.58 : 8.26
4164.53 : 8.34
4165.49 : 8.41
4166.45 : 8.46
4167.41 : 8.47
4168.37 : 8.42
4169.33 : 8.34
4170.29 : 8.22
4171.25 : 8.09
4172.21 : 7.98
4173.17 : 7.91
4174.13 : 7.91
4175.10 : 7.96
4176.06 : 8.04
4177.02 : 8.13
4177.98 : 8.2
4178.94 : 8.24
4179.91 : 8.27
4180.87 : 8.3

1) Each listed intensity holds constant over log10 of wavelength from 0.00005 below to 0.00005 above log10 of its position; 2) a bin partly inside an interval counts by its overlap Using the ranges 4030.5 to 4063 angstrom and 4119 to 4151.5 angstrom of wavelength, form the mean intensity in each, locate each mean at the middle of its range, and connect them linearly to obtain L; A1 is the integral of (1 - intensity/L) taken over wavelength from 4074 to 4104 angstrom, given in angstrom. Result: 0.9 angstrom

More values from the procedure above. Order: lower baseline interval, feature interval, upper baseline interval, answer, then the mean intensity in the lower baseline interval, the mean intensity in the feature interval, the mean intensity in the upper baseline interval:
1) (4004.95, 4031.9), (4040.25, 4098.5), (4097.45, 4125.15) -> -2.0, 8.13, 8.05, 7.49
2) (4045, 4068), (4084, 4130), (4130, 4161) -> 1.2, 8.05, 7.72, 7.84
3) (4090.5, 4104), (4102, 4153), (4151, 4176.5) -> -2.2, 7.04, 7.82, 8.05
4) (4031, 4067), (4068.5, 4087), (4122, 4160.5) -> -0.8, 8.01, 8.33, 7.94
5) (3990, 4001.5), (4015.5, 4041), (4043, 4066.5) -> -0.8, 7.76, 8.15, 8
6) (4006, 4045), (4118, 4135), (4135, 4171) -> -0.6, 8.08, 8.25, 7.93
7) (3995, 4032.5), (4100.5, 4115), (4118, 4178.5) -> 1.6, 8.08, 7.17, 8.03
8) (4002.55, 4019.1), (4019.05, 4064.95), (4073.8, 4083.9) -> 0.9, 8.11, 8.05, 8.35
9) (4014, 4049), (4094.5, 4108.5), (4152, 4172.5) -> 2.1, 8.06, 6.84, 8.08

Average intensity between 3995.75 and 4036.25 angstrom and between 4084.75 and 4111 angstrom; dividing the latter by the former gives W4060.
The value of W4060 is 0.9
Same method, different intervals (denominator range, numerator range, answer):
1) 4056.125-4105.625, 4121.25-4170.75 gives 1.02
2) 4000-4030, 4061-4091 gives 1.01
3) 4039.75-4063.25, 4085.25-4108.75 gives 0.92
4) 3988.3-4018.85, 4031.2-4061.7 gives 1.00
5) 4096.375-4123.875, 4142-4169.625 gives 1.07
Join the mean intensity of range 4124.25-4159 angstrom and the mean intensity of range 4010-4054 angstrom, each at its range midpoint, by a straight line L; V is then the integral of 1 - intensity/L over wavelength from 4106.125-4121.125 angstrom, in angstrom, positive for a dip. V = 0.21 angstrom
